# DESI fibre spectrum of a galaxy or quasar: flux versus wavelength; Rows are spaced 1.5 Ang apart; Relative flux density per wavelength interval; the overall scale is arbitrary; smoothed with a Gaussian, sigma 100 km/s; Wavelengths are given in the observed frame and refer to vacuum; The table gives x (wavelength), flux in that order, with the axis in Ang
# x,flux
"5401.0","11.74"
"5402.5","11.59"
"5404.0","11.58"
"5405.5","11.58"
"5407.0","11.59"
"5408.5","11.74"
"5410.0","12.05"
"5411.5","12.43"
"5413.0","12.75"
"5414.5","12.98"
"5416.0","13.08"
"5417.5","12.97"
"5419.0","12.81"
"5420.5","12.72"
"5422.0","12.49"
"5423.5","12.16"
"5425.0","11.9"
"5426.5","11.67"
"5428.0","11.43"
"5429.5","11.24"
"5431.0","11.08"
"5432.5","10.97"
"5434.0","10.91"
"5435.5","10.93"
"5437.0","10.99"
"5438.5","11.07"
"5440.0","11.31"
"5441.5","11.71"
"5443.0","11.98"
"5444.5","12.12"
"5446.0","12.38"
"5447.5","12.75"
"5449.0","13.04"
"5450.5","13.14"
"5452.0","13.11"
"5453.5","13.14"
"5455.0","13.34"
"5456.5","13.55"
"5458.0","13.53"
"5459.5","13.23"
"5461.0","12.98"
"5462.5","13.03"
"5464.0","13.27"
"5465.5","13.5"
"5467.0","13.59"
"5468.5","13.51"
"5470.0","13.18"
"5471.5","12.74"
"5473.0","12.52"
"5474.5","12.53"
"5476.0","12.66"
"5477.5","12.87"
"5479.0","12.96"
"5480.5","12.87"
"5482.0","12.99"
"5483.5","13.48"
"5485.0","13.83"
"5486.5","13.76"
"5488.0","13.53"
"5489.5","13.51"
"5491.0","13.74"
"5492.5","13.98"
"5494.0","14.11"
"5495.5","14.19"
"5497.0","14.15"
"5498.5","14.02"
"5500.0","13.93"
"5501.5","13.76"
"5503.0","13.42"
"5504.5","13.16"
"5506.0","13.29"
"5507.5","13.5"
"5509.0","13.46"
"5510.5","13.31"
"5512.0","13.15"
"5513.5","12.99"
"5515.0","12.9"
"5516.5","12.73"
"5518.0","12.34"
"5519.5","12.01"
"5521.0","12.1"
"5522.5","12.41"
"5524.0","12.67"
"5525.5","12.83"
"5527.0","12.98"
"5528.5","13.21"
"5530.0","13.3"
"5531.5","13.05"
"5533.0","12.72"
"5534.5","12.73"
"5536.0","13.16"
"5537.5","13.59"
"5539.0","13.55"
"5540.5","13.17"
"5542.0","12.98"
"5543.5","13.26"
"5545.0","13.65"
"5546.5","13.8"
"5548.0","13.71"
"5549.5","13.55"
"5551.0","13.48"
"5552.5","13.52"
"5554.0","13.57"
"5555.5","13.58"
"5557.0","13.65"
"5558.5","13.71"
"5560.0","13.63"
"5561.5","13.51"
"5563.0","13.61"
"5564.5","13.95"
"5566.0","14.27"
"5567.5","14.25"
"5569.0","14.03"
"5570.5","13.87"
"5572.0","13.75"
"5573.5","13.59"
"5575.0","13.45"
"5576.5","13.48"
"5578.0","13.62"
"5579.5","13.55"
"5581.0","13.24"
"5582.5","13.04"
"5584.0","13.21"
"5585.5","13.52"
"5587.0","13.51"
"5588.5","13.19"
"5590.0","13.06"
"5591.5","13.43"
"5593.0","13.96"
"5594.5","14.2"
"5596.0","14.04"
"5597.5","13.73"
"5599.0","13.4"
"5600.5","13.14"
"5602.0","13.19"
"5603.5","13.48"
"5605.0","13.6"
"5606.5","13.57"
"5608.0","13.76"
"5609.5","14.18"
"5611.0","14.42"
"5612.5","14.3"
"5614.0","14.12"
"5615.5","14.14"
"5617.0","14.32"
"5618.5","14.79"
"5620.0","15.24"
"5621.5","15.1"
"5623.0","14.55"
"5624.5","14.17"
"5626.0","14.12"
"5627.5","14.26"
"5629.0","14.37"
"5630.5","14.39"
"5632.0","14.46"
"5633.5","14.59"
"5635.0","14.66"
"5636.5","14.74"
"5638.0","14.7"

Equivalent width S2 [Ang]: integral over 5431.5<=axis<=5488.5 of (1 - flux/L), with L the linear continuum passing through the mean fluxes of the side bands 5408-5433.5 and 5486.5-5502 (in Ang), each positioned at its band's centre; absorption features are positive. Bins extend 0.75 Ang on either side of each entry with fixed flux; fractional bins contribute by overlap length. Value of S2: 1.7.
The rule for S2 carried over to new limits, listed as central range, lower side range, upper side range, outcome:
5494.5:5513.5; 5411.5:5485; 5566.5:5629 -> -0.83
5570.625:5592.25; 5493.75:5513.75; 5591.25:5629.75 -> 0.82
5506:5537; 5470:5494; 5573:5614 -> 1.08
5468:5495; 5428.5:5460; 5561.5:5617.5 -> -1.55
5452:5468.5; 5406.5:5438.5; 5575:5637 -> -1.30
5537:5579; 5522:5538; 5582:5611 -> -1.32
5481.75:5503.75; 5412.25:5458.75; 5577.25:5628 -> -1.70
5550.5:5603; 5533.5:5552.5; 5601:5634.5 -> 0.62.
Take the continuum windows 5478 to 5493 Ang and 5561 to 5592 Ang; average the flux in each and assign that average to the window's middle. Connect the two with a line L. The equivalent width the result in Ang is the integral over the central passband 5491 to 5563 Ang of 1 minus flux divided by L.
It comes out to 1.0 Ang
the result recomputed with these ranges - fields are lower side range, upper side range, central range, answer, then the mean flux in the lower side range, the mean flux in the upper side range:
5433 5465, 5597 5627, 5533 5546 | 0.1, 12.4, 14.1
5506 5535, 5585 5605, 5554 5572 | -0.8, 12.9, 13.5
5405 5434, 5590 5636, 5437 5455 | 0.0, 12.1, 14.1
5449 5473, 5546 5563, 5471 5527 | 0.8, 13.2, 13.6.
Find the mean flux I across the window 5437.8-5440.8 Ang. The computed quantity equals 11.2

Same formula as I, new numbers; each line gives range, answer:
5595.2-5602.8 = 13.5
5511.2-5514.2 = 13.1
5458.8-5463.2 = 13.1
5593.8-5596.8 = 14.1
